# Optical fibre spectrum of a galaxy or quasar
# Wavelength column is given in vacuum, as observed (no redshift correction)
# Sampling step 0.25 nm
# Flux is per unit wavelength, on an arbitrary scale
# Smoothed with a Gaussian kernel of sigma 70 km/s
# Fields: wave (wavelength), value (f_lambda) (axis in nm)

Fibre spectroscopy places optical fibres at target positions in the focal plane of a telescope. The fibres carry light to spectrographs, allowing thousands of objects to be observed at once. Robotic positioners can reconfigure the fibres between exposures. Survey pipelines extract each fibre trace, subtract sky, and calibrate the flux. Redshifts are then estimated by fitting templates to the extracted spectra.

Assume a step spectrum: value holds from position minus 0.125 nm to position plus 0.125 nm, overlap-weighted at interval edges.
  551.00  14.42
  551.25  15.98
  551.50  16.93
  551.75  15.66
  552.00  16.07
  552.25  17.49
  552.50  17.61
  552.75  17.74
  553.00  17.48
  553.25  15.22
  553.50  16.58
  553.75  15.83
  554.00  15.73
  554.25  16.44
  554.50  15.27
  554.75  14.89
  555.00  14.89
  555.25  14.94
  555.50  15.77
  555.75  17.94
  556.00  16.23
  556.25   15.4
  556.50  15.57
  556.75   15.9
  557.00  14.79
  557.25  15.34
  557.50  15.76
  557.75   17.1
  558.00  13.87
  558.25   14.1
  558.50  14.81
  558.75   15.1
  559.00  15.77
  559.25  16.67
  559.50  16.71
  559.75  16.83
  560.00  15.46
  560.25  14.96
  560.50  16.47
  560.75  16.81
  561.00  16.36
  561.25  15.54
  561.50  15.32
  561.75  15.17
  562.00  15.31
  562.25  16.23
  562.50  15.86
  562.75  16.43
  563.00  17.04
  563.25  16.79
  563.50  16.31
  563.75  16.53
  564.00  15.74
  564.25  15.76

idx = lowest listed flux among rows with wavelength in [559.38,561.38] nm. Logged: 14.96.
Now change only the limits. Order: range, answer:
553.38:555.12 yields 14.89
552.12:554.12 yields 15.22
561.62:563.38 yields 15.17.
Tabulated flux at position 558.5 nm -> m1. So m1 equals 14.81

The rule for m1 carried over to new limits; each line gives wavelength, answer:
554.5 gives 15.27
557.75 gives 17.1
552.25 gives 17.49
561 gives 16.36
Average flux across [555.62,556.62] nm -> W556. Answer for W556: 16.3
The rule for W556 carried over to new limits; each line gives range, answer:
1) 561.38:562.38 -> 15.5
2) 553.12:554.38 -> 16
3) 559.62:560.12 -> 16.2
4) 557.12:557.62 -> 15.5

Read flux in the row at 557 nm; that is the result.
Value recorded 14.79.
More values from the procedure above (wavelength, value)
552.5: 17.61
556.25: 15.4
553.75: 15.83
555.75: 17.94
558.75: 15.1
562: 15.31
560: 15.46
